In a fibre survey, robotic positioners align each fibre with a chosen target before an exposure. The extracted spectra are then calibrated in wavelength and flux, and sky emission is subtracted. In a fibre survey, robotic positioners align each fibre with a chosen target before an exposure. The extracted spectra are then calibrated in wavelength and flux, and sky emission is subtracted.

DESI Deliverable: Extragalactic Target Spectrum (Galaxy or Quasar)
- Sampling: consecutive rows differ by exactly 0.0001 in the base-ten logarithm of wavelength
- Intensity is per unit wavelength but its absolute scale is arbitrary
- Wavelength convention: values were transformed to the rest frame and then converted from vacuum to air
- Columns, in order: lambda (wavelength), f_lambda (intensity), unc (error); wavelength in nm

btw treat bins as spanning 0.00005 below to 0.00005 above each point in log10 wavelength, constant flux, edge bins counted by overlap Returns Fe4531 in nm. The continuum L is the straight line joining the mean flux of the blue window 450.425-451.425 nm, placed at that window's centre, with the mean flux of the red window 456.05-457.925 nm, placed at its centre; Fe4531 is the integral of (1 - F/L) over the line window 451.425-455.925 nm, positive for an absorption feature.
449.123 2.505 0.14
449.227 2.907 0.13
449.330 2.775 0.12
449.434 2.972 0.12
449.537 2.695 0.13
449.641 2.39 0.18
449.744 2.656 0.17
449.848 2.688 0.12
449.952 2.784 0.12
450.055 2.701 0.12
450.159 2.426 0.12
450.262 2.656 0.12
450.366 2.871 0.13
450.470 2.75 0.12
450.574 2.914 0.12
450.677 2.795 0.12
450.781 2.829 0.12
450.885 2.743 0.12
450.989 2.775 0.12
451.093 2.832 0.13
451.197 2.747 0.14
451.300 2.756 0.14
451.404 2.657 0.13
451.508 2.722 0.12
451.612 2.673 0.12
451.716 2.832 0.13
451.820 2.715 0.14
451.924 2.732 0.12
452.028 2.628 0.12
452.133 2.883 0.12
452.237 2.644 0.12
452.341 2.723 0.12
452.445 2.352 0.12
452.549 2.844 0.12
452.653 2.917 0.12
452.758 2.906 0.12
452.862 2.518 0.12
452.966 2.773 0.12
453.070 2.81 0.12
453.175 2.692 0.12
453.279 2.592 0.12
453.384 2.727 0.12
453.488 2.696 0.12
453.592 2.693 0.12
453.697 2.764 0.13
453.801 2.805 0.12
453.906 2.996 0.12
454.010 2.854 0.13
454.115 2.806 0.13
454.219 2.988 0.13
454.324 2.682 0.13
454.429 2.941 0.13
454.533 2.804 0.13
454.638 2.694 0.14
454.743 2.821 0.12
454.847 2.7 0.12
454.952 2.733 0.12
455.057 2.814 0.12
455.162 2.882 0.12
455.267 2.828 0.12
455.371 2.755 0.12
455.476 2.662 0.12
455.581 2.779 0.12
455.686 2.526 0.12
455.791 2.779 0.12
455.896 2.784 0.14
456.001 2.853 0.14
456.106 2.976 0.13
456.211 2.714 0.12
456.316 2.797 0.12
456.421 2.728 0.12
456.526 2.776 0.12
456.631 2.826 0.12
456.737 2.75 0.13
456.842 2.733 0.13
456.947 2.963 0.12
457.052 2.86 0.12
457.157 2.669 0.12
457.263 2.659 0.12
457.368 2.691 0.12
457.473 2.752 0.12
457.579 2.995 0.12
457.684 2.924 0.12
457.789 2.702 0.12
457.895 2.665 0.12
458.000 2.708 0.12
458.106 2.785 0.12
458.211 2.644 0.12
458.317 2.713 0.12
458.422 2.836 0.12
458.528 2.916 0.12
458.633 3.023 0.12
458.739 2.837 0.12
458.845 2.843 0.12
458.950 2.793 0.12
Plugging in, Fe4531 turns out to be 0.05 nm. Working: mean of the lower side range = 2.79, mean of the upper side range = 2.79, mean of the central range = 2.75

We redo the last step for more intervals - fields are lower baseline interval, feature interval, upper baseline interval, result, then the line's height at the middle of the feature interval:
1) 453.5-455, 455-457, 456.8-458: 0.00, 2.79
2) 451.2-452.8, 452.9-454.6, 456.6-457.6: -0.02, 2.75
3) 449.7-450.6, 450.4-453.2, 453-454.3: 0.00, 2.74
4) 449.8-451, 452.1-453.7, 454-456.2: 0.03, 2.77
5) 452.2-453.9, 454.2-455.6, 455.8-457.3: -0.01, 2.76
